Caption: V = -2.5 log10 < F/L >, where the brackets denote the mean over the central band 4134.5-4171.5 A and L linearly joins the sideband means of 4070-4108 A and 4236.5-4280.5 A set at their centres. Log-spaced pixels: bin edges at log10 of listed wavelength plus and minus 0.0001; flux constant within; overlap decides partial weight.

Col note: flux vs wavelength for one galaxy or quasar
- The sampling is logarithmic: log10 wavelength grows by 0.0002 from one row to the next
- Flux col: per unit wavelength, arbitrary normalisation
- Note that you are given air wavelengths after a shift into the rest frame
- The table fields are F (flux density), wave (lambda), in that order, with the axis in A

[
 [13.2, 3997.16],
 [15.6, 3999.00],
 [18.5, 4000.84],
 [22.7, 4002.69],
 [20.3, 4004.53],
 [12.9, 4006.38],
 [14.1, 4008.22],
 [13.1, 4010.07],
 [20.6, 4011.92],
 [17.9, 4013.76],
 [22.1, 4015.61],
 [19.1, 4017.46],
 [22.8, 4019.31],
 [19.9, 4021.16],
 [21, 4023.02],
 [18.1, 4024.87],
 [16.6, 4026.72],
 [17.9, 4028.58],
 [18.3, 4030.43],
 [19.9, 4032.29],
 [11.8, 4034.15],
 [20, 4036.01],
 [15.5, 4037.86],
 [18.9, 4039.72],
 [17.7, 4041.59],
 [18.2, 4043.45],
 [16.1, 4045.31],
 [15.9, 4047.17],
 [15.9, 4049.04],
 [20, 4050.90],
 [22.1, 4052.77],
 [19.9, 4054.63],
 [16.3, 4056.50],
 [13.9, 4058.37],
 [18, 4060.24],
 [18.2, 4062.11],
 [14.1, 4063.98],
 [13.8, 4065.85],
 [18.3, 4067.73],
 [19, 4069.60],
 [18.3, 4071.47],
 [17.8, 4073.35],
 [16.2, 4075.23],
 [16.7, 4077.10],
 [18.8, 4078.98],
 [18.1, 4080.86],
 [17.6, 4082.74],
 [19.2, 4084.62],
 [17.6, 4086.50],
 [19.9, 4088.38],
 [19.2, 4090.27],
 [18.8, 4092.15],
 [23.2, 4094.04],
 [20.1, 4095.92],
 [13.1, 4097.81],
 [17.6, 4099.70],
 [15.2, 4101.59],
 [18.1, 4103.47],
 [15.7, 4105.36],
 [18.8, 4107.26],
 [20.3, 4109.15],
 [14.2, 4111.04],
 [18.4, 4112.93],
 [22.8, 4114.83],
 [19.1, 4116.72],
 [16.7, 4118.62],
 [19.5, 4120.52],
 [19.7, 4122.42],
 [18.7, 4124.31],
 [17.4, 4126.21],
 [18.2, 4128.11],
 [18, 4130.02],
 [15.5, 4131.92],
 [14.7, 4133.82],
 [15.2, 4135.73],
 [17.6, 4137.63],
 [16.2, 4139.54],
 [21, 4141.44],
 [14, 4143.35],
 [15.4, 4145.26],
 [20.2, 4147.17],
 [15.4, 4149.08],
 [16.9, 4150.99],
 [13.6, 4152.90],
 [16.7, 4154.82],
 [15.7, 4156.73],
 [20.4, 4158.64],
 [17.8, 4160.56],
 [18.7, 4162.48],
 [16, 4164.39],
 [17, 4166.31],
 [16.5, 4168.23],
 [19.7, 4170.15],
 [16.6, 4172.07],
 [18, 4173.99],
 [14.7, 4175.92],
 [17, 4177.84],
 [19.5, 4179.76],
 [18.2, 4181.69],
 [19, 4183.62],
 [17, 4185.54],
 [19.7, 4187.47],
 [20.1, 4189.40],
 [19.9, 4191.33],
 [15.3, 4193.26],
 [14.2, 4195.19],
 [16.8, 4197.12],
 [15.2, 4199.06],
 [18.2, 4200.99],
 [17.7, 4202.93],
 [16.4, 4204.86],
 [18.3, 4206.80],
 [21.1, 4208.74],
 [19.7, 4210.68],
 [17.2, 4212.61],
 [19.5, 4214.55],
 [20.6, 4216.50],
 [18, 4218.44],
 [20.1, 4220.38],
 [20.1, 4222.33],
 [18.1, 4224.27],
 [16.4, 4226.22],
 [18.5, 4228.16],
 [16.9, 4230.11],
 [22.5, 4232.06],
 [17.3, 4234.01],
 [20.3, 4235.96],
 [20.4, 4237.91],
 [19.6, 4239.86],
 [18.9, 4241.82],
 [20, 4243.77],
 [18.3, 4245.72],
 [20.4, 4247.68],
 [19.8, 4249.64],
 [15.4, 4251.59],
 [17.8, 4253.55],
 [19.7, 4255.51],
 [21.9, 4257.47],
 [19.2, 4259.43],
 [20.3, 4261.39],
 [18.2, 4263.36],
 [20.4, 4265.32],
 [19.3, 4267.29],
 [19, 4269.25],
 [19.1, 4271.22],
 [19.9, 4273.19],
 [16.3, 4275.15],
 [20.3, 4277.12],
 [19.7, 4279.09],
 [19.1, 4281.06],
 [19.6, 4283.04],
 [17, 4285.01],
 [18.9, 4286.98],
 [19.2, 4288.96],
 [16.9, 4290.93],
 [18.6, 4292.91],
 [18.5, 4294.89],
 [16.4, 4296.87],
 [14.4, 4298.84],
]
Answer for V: 0.09 mag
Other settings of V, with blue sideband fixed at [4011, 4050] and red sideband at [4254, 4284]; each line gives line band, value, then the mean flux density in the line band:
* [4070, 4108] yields 0.03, 18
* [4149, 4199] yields 0.10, 17.3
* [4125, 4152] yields 0.12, 16.8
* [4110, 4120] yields 0.02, 18.3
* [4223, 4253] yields 0.02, 18.9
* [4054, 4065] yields 0.11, 16.6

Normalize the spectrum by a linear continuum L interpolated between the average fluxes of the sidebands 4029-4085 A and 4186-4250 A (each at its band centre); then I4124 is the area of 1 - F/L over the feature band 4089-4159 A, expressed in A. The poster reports 1.4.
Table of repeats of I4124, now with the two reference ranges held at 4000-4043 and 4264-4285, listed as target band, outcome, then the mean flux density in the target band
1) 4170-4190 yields 0.8 A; 18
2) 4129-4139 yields 1.3 A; 16.2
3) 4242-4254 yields 0.2 A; 18.7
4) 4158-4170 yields 0.6 A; 17.8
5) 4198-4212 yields 0.6 A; 18.1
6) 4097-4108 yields 1.3 A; 16.4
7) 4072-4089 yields 0.5 A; 18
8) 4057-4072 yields 1.4 A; 16.6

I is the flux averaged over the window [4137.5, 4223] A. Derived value 17.7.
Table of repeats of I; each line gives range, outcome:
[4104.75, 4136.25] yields 17.9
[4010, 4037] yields 18.8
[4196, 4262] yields 18.8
